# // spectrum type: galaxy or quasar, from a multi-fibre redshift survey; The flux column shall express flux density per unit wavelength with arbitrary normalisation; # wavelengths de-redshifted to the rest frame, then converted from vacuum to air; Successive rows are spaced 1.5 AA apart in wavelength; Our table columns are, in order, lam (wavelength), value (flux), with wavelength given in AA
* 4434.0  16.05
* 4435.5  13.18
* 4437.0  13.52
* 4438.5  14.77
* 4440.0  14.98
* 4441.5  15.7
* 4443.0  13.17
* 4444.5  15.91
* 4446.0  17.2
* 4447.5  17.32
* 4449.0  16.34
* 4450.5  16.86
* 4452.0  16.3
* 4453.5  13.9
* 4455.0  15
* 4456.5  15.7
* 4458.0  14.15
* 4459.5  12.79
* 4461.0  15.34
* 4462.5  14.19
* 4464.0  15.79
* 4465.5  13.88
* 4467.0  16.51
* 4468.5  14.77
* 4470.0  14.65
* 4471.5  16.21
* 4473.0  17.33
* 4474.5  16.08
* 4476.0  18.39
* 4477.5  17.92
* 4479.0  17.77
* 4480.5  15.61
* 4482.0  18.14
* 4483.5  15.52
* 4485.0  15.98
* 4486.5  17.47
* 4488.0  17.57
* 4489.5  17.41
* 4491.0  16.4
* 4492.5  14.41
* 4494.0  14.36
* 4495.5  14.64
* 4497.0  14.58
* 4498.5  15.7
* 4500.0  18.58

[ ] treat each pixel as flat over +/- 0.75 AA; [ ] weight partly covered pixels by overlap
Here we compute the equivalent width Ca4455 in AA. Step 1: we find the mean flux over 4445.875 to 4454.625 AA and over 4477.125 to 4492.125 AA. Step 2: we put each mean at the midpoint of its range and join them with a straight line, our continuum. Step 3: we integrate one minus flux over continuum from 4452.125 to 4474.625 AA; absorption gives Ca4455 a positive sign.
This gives 1.9 AA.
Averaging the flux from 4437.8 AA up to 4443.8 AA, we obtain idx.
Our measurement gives 14.7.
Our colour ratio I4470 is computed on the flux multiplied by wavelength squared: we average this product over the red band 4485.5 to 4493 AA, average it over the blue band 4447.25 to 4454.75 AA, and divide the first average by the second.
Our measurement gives 1.1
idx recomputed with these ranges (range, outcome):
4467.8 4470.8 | 14.7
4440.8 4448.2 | 15.9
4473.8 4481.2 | 17.2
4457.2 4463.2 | 14.1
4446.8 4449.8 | 16.8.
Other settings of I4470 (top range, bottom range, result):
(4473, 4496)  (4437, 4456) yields 1.08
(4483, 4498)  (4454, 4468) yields 1.08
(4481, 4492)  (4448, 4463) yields 1.13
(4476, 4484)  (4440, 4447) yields 1.13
